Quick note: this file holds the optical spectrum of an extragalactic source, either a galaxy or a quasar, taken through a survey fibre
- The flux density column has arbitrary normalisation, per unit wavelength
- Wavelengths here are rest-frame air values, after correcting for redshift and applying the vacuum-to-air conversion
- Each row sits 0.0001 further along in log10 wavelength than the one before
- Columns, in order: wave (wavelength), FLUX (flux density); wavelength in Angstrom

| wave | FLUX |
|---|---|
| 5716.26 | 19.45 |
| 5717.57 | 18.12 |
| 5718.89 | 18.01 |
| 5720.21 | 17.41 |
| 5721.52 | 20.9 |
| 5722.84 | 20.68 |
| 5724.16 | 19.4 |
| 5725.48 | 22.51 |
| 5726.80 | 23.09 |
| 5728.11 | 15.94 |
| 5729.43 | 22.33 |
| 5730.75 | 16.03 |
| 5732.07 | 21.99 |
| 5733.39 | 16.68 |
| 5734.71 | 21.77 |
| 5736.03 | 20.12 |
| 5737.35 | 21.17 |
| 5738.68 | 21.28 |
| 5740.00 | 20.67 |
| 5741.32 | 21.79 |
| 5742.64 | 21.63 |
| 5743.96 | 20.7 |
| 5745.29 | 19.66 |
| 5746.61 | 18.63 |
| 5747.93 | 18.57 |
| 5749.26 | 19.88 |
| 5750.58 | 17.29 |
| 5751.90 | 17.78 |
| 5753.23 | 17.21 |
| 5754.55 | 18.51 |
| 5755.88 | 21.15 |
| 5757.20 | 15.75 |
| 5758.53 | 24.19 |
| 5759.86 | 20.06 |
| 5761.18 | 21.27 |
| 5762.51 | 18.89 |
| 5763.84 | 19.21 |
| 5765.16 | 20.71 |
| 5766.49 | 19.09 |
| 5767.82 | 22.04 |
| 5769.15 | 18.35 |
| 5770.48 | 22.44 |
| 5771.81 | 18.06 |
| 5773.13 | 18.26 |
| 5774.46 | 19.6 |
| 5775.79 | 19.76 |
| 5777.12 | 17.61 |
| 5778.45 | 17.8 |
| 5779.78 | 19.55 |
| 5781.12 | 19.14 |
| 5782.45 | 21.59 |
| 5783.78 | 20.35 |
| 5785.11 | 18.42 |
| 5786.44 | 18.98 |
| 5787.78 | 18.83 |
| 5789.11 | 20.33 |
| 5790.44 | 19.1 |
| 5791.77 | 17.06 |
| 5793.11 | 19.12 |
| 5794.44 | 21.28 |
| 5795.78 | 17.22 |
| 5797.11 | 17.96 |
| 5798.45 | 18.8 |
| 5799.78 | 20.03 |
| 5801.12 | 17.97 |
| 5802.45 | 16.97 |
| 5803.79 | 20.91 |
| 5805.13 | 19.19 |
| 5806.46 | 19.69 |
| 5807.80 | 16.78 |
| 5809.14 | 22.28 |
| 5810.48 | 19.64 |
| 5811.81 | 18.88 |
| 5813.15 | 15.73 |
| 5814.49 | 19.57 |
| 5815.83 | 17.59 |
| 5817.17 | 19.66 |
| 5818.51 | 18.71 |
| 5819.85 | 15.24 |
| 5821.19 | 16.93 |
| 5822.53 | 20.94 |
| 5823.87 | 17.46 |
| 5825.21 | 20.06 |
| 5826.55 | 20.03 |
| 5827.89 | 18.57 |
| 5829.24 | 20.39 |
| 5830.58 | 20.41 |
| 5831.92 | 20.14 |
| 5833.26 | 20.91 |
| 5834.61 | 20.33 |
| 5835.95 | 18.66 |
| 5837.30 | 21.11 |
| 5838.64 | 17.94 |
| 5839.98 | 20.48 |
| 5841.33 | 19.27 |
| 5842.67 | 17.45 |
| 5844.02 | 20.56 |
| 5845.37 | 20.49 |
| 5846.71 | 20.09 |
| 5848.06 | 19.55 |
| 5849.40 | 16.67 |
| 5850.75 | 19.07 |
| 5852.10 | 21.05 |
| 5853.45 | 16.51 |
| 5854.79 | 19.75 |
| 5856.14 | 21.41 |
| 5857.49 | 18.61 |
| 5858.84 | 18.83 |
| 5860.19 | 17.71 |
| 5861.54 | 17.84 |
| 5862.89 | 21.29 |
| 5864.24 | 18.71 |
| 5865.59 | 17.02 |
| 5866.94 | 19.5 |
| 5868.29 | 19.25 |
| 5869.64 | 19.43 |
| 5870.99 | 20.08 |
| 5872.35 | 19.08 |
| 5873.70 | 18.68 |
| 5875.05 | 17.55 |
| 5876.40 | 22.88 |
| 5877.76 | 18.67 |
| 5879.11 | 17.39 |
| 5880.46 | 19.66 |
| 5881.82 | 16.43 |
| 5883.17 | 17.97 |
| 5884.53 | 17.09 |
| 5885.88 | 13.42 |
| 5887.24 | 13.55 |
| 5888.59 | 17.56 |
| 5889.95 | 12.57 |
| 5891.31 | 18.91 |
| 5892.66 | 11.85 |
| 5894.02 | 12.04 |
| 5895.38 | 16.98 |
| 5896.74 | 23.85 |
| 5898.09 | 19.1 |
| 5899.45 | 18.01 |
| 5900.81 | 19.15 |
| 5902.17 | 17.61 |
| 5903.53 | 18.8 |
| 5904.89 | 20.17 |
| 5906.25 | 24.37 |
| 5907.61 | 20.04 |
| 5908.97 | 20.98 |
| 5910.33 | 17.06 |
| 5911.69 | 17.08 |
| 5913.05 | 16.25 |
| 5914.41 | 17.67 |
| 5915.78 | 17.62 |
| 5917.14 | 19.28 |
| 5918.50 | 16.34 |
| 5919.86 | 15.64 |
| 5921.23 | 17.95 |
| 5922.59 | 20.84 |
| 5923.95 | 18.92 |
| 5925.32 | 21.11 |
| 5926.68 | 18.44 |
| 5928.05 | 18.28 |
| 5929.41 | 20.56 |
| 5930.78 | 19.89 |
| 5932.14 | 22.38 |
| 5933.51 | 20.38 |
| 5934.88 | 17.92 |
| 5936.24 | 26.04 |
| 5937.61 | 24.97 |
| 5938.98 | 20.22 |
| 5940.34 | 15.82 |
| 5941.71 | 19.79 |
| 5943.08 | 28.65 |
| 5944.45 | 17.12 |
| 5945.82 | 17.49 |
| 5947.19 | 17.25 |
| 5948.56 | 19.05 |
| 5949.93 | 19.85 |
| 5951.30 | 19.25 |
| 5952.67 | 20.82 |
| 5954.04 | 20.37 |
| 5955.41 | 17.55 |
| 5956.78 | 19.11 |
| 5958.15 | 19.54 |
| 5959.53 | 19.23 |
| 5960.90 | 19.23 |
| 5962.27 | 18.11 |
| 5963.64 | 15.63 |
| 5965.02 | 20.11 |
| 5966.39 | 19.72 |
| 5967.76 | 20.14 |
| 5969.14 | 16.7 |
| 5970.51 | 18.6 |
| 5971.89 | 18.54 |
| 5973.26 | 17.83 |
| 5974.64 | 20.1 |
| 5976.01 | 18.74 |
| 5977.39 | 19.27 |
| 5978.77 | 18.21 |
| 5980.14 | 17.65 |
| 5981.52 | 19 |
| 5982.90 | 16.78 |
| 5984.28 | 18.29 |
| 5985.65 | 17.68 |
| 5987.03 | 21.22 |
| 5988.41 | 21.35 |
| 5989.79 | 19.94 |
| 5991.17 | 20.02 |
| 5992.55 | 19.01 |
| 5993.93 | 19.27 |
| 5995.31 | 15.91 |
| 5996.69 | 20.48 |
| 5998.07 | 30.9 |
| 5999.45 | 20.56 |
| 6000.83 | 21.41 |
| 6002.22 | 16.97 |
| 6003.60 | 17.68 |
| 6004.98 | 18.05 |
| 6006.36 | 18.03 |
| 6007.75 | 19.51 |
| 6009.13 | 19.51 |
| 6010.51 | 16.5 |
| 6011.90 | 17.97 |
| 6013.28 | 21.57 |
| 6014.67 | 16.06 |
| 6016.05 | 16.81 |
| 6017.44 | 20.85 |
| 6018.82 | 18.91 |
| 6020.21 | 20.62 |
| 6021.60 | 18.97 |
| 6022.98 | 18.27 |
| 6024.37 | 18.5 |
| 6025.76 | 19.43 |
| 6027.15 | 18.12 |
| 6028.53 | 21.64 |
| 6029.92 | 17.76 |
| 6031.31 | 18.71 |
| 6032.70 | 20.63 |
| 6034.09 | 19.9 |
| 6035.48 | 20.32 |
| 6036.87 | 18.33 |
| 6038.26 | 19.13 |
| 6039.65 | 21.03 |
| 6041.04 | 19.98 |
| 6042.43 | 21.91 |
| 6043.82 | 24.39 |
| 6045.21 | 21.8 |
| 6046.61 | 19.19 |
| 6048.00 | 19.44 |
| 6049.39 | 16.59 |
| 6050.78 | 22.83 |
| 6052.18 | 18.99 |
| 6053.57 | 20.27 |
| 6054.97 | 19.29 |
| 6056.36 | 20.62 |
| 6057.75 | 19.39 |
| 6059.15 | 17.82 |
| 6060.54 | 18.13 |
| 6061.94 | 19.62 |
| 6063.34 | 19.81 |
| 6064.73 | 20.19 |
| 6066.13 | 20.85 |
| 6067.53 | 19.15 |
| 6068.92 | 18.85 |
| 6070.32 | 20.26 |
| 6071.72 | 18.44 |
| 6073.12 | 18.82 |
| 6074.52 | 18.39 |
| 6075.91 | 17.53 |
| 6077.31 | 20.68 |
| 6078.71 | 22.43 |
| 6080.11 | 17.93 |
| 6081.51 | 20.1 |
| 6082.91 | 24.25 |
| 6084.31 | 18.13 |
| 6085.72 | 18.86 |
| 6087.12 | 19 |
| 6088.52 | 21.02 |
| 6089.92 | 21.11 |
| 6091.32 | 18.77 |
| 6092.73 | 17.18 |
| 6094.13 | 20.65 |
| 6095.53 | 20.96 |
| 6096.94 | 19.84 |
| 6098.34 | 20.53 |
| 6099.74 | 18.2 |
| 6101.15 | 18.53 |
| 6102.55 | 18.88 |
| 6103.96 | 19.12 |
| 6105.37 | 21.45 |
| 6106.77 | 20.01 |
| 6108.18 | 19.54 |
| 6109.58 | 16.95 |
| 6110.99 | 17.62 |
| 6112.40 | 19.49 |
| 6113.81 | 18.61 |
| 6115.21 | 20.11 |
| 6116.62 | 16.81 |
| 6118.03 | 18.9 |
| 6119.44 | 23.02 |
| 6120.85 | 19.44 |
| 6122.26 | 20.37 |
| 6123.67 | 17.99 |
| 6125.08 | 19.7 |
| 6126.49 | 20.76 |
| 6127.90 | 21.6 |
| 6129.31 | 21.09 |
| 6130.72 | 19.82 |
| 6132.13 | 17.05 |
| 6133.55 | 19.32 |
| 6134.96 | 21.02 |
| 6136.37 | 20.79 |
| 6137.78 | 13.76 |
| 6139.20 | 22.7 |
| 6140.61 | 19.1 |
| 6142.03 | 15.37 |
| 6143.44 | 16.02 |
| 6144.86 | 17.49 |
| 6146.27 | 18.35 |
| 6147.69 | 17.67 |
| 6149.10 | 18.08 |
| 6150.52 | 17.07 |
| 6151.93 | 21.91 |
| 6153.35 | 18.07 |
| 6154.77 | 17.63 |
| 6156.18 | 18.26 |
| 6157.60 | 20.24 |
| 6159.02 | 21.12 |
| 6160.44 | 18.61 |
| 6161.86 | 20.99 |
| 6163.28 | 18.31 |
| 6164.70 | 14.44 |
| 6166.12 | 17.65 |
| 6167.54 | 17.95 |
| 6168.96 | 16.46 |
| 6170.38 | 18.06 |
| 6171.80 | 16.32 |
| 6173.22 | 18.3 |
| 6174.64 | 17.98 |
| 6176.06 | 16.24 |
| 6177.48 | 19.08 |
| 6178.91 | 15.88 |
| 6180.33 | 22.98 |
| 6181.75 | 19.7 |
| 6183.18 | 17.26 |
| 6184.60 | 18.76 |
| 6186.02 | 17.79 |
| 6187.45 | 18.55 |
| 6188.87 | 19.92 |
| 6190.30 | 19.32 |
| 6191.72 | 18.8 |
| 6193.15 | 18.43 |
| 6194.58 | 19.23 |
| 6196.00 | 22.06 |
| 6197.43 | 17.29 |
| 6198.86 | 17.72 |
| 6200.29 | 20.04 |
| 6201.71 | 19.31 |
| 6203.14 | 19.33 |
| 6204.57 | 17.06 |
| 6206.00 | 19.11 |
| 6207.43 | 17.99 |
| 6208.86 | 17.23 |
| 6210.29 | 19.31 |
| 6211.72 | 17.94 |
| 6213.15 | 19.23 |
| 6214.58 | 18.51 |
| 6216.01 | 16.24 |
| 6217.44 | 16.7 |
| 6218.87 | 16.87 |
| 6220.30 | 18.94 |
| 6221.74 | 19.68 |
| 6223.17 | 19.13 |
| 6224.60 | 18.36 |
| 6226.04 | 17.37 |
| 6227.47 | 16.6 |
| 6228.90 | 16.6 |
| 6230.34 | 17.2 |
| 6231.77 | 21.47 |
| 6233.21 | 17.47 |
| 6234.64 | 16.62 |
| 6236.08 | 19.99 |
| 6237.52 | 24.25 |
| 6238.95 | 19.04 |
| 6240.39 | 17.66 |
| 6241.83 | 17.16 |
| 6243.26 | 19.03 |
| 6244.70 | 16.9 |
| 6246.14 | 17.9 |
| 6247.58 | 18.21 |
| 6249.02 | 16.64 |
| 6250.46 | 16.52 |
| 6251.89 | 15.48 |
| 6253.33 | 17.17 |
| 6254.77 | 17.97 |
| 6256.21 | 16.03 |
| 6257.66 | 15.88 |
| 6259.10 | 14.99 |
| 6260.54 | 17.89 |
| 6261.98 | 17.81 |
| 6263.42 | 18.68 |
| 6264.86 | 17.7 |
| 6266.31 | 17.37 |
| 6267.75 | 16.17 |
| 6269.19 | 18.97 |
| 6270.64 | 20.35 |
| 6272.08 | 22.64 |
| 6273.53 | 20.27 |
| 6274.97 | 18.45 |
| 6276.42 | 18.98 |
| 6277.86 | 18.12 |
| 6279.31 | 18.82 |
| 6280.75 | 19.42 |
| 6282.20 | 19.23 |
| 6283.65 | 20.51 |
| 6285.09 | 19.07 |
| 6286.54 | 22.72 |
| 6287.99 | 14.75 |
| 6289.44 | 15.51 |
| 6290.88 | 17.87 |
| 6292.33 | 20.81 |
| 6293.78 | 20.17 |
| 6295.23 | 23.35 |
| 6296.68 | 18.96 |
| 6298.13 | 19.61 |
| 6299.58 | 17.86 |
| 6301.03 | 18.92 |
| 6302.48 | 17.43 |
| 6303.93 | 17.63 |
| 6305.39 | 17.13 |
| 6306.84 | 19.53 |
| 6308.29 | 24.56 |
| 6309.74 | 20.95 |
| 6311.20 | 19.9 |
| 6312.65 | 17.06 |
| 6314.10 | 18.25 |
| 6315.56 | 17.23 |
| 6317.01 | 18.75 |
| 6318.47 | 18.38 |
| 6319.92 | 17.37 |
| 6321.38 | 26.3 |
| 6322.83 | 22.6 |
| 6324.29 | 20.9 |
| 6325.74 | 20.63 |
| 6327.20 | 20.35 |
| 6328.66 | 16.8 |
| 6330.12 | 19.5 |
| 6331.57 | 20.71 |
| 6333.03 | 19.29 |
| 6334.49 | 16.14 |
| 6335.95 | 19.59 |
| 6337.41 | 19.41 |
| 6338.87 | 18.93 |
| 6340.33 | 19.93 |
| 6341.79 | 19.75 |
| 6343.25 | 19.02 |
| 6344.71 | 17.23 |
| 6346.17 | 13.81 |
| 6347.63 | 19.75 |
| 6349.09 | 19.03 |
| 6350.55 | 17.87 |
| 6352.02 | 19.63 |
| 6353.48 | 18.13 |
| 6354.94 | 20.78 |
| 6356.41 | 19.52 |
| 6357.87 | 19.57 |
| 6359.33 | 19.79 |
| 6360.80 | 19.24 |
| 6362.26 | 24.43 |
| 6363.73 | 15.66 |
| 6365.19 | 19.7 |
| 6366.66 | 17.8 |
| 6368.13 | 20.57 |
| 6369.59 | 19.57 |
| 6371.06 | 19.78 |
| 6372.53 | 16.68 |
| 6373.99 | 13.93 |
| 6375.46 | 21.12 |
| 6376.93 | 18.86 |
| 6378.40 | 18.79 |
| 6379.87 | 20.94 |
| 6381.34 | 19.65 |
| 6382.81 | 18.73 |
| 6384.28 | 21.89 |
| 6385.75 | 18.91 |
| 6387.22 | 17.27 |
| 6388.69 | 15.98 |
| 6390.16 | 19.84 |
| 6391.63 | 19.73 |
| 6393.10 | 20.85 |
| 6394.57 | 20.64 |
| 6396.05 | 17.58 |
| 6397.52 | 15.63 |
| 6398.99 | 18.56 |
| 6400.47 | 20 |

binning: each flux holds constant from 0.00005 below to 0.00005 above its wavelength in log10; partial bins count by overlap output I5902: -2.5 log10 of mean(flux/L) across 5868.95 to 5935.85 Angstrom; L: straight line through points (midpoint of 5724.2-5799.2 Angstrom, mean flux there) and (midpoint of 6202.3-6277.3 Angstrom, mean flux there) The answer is 0.05 mag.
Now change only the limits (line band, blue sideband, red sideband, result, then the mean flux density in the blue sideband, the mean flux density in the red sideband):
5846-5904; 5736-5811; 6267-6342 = 0.07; 19.5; 19.4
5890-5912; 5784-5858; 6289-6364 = 0.05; 19.1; 19.3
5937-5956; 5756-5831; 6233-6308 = -0.05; 19.2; 18.5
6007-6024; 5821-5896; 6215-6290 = -0.02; 18.5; 18.2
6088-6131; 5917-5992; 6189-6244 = -0.04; 19.3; 18.5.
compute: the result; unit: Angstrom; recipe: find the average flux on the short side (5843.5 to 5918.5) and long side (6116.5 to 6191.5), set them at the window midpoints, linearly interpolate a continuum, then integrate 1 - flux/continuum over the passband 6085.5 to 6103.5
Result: -0.8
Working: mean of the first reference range 18.4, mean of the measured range 19.5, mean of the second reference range 18.7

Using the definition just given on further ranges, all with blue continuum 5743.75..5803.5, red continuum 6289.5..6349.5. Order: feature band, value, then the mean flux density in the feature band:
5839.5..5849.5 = -0.1 Angstrom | 19.5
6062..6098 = -0.9 Angstrom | 19.7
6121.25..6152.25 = 0.5 Angstrom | 18.9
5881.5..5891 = 1.8 Angstrom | 15.6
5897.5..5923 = 0.8 Angstrom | 18.6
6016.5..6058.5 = -1.3 Angstrom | 19.8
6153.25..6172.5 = 1.1 Angstrom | 18.2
